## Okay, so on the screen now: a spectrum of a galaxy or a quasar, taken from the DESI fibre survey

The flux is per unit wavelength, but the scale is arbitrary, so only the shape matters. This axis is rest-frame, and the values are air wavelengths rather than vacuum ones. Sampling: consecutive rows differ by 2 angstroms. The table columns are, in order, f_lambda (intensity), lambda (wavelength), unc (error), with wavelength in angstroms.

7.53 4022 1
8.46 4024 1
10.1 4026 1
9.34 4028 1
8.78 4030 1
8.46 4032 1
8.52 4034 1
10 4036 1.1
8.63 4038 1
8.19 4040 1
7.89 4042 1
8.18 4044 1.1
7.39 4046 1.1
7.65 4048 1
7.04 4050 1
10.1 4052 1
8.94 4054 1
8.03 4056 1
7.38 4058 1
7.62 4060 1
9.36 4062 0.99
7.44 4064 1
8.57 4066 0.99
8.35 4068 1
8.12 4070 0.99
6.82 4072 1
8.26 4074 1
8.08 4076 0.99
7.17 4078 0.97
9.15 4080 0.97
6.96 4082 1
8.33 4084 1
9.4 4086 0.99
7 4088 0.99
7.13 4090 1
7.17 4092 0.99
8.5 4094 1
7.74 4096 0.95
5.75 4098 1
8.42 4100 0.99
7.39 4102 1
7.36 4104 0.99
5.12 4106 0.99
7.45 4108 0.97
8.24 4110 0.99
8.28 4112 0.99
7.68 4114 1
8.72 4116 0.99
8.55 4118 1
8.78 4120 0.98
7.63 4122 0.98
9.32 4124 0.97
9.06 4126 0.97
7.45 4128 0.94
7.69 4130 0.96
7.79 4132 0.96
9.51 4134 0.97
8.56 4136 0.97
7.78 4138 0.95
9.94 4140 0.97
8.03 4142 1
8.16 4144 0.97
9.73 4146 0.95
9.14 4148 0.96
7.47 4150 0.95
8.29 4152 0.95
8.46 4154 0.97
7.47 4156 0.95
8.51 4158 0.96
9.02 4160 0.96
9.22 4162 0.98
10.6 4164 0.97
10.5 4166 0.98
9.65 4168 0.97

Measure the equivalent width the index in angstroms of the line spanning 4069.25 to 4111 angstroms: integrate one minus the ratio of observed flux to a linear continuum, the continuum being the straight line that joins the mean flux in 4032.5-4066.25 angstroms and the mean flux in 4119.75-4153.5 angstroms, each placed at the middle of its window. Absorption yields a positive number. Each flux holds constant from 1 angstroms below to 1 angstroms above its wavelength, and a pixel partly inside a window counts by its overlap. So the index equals 3.9 angstroms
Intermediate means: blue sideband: 8.29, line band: 7.59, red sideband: 8.48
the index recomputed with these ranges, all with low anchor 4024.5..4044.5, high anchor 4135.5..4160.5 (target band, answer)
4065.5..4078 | 1.10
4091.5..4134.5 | 3.56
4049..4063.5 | 0.72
